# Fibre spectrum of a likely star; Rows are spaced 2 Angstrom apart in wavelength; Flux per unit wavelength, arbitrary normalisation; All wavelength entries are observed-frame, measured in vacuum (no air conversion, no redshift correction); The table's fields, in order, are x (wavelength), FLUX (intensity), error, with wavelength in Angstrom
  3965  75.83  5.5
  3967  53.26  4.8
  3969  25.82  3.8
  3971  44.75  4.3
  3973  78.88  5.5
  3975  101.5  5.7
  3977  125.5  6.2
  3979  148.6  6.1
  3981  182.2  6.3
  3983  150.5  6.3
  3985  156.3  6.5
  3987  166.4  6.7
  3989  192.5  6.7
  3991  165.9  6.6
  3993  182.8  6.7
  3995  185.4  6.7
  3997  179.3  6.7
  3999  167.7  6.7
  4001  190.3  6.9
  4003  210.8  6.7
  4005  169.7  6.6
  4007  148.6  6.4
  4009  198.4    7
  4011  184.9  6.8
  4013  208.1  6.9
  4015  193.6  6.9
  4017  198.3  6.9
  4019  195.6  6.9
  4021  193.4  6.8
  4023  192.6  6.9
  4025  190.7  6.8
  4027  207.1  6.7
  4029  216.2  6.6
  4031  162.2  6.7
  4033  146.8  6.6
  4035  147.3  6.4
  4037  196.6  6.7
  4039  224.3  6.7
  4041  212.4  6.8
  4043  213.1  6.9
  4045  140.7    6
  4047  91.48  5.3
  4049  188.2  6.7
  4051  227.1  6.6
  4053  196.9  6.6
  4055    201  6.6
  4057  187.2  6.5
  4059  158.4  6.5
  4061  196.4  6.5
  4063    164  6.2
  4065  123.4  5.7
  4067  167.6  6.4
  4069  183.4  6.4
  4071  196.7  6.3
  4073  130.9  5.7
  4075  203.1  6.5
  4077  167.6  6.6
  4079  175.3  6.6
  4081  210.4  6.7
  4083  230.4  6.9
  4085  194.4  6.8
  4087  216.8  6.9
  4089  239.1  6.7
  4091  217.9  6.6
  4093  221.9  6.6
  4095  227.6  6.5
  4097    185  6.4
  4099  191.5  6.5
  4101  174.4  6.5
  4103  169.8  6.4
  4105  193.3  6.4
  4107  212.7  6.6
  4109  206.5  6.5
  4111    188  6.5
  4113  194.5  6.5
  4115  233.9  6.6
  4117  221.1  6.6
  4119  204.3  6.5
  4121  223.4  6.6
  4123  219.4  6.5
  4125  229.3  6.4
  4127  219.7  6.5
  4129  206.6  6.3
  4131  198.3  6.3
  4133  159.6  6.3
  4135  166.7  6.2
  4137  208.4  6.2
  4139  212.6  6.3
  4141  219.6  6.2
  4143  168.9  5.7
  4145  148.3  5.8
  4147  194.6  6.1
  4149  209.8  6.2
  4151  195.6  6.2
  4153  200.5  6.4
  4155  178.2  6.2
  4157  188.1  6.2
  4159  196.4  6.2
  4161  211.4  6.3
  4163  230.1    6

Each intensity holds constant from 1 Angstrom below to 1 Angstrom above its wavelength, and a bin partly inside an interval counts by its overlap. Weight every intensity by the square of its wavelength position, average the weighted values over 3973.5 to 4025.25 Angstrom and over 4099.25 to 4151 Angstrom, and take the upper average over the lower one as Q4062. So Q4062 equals 1.2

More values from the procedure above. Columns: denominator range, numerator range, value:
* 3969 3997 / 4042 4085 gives 1.31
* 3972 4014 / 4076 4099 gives 1.30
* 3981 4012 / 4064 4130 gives 1.19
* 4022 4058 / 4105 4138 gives 1.15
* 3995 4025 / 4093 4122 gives 1.13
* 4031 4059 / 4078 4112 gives 1.15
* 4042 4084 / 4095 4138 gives 1.15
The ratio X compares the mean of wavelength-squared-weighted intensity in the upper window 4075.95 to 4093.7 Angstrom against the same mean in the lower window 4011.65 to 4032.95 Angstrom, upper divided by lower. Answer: 1.11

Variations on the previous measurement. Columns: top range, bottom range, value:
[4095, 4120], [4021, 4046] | 1.10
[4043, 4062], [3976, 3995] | 1.12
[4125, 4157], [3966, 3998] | 1.56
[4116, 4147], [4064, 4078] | 1.23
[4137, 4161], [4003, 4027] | 1.09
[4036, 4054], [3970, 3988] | 1.51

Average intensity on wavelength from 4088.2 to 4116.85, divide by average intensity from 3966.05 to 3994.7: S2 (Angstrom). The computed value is 1.59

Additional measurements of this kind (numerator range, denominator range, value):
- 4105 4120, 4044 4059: 1.19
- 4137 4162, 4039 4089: 1.05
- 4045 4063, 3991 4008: 1.00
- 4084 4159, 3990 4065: 1.09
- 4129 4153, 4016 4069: 1.05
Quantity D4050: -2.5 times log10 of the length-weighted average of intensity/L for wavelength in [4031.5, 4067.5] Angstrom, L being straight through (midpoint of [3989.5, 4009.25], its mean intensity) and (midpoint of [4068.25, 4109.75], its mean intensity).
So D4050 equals 0.08 mag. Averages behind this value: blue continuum 180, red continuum 198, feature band 177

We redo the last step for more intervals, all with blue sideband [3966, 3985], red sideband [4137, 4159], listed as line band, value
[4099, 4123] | -0.16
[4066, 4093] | -0.23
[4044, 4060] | -0.21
